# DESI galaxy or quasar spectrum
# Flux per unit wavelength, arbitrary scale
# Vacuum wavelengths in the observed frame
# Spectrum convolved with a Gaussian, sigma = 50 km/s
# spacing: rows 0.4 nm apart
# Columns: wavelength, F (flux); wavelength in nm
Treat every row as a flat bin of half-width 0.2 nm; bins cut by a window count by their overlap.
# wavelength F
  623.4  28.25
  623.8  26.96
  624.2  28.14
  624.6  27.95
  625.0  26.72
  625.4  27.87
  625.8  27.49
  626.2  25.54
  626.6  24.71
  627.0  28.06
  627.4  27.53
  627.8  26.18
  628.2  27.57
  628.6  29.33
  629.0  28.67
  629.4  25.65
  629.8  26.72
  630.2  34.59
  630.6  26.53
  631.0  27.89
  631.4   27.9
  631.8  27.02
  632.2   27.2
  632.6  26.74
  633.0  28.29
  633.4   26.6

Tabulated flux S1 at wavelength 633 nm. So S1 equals 28.29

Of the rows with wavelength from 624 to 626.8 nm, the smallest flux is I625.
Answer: 24.71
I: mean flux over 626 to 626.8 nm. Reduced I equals 25.1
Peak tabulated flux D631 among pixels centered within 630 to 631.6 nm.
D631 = 34.59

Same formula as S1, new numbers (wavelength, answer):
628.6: 29.33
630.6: 26.53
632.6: 26.74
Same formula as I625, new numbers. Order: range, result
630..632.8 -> 26.53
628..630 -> 25.65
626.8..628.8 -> 26.18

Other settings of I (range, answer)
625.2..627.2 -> 26.7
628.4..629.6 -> 27.9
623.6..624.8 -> 27.7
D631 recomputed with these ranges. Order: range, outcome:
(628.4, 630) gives 29.33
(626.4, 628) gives 28.06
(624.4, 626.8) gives 27.95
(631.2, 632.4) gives 27.9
